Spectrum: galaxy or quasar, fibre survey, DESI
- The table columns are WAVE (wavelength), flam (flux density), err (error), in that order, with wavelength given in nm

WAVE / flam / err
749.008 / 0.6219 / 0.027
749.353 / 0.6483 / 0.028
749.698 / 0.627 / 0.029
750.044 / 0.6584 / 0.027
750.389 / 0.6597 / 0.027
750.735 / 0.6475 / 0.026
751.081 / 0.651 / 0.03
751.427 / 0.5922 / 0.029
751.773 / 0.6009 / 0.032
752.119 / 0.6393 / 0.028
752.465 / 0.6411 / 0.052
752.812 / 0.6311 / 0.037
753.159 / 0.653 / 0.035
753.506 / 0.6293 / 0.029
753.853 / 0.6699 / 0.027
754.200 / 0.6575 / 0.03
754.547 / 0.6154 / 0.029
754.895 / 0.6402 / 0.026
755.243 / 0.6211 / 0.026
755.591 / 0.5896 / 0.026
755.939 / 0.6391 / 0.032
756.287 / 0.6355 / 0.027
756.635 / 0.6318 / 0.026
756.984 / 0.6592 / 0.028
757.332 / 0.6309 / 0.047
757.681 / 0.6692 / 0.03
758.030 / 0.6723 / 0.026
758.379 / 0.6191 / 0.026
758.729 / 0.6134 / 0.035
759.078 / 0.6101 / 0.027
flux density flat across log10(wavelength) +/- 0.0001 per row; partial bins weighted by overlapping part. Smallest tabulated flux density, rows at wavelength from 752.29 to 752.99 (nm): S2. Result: 0.6311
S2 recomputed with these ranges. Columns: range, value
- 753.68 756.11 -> 0.5896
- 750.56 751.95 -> 0.5922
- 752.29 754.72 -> 0.6154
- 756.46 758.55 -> 0.6191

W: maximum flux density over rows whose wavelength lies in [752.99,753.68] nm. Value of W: 0.653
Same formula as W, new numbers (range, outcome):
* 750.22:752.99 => 0.6597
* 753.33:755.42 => 0.6699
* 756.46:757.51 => 0.6592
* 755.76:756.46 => 0.6391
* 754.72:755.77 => 0.6402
